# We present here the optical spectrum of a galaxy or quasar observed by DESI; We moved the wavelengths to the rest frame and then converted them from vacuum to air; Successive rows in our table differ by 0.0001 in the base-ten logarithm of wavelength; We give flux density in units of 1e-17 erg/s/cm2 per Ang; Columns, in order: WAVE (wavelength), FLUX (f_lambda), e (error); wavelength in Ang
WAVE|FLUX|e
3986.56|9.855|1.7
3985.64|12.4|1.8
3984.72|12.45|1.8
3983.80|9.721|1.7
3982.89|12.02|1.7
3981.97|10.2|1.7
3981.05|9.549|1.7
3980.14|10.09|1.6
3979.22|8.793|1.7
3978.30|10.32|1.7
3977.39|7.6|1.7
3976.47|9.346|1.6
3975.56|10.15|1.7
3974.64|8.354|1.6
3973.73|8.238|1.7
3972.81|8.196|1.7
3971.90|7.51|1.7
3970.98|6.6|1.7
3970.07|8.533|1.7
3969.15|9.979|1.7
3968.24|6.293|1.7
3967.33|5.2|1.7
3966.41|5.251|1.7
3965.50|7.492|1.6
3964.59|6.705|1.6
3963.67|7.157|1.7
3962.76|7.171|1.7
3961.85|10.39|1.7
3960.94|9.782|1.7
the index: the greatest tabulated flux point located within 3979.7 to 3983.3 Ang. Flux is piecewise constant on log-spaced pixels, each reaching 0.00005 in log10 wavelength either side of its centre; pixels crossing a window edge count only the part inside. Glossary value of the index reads 12.02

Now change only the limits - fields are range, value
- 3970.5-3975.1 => 8.354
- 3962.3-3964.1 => 7.171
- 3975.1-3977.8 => 10.15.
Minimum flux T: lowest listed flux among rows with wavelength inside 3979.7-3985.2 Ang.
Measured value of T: 9.549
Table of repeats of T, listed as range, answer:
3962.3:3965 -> 6.705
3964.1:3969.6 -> 5.2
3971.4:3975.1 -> 7.51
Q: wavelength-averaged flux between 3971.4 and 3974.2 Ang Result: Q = 7.96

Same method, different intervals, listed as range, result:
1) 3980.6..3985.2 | 10.8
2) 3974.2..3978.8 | 9.15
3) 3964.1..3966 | 7.05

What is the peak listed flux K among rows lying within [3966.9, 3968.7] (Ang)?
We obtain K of 6.293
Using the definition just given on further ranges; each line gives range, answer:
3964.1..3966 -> 7.492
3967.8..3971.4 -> 9.979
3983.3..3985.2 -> 12.45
